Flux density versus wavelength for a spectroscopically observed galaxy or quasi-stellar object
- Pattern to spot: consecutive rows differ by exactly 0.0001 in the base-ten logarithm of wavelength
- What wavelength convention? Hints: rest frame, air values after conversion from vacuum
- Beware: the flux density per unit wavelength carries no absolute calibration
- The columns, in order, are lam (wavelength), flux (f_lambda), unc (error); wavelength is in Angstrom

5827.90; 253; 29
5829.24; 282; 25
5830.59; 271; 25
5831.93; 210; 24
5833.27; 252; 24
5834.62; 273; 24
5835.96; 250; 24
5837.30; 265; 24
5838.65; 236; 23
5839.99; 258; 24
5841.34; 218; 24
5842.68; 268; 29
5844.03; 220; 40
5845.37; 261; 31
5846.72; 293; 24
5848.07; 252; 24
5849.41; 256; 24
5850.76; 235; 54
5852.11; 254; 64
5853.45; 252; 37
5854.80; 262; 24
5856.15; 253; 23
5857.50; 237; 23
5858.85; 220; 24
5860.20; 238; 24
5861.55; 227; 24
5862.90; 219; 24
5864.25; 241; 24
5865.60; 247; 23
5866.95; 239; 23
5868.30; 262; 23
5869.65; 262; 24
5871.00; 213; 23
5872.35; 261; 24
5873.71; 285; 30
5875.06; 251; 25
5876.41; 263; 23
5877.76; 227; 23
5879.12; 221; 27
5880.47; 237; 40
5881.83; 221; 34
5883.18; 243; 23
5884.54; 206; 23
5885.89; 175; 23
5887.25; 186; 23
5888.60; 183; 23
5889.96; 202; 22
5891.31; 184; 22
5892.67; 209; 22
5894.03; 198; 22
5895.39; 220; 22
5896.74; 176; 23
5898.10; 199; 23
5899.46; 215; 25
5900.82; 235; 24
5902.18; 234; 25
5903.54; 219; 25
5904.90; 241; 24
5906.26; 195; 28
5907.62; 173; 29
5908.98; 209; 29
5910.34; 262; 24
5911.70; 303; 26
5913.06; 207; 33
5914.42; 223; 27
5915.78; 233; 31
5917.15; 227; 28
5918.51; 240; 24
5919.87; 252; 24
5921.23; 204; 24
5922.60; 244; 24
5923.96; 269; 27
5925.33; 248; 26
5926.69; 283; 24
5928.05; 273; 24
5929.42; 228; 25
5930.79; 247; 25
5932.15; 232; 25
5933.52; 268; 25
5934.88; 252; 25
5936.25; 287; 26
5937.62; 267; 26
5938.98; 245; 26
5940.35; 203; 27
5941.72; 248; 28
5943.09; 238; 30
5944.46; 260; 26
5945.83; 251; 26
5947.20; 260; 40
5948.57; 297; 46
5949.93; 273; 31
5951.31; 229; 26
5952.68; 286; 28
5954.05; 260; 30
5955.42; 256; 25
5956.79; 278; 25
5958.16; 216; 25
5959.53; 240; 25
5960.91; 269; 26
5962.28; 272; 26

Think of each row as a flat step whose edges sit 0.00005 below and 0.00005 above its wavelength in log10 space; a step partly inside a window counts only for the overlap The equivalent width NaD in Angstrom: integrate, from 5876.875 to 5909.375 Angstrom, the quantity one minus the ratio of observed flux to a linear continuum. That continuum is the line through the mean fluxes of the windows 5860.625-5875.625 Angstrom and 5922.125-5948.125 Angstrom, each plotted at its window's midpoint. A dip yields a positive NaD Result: 5.2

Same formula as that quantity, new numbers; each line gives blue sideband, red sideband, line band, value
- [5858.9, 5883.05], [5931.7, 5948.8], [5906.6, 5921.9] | 1.2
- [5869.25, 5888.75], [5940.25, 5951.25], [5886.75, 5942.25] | 3.1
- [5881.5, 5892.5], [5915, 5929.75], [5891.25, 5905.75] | 0.1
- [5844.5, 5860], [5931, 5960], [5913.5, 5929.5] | 0.6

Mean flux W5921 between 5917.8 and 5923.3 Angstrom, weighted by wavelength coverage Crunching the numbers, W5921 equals 235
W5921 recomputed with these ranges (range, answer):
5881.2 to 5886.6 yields 211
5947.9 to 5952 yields 266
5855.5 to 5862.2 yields 235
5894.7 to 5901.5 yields 209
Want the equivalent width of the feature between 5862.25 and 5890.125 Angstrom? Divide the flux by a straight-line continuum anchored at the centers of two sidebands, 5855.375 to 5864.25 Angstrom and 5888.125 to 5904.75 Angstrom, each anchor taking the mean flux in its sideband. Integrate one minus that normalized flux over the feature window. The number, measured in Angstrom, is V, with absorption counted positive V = -1.16 Angstrom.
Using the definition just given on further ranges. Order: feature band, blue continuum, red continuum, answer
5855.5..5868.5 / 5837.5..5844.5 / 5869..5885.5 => 0.2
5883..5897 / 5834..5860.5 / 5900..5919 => 2.2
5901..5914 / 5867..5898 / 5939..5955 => 0.4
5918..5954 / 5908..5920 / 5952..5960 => -0.9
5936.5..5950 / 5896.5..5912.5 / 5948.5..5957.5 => 0.2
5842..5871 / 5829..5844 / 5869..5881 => 0.2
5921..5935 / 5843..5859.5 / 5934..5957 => 0.3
